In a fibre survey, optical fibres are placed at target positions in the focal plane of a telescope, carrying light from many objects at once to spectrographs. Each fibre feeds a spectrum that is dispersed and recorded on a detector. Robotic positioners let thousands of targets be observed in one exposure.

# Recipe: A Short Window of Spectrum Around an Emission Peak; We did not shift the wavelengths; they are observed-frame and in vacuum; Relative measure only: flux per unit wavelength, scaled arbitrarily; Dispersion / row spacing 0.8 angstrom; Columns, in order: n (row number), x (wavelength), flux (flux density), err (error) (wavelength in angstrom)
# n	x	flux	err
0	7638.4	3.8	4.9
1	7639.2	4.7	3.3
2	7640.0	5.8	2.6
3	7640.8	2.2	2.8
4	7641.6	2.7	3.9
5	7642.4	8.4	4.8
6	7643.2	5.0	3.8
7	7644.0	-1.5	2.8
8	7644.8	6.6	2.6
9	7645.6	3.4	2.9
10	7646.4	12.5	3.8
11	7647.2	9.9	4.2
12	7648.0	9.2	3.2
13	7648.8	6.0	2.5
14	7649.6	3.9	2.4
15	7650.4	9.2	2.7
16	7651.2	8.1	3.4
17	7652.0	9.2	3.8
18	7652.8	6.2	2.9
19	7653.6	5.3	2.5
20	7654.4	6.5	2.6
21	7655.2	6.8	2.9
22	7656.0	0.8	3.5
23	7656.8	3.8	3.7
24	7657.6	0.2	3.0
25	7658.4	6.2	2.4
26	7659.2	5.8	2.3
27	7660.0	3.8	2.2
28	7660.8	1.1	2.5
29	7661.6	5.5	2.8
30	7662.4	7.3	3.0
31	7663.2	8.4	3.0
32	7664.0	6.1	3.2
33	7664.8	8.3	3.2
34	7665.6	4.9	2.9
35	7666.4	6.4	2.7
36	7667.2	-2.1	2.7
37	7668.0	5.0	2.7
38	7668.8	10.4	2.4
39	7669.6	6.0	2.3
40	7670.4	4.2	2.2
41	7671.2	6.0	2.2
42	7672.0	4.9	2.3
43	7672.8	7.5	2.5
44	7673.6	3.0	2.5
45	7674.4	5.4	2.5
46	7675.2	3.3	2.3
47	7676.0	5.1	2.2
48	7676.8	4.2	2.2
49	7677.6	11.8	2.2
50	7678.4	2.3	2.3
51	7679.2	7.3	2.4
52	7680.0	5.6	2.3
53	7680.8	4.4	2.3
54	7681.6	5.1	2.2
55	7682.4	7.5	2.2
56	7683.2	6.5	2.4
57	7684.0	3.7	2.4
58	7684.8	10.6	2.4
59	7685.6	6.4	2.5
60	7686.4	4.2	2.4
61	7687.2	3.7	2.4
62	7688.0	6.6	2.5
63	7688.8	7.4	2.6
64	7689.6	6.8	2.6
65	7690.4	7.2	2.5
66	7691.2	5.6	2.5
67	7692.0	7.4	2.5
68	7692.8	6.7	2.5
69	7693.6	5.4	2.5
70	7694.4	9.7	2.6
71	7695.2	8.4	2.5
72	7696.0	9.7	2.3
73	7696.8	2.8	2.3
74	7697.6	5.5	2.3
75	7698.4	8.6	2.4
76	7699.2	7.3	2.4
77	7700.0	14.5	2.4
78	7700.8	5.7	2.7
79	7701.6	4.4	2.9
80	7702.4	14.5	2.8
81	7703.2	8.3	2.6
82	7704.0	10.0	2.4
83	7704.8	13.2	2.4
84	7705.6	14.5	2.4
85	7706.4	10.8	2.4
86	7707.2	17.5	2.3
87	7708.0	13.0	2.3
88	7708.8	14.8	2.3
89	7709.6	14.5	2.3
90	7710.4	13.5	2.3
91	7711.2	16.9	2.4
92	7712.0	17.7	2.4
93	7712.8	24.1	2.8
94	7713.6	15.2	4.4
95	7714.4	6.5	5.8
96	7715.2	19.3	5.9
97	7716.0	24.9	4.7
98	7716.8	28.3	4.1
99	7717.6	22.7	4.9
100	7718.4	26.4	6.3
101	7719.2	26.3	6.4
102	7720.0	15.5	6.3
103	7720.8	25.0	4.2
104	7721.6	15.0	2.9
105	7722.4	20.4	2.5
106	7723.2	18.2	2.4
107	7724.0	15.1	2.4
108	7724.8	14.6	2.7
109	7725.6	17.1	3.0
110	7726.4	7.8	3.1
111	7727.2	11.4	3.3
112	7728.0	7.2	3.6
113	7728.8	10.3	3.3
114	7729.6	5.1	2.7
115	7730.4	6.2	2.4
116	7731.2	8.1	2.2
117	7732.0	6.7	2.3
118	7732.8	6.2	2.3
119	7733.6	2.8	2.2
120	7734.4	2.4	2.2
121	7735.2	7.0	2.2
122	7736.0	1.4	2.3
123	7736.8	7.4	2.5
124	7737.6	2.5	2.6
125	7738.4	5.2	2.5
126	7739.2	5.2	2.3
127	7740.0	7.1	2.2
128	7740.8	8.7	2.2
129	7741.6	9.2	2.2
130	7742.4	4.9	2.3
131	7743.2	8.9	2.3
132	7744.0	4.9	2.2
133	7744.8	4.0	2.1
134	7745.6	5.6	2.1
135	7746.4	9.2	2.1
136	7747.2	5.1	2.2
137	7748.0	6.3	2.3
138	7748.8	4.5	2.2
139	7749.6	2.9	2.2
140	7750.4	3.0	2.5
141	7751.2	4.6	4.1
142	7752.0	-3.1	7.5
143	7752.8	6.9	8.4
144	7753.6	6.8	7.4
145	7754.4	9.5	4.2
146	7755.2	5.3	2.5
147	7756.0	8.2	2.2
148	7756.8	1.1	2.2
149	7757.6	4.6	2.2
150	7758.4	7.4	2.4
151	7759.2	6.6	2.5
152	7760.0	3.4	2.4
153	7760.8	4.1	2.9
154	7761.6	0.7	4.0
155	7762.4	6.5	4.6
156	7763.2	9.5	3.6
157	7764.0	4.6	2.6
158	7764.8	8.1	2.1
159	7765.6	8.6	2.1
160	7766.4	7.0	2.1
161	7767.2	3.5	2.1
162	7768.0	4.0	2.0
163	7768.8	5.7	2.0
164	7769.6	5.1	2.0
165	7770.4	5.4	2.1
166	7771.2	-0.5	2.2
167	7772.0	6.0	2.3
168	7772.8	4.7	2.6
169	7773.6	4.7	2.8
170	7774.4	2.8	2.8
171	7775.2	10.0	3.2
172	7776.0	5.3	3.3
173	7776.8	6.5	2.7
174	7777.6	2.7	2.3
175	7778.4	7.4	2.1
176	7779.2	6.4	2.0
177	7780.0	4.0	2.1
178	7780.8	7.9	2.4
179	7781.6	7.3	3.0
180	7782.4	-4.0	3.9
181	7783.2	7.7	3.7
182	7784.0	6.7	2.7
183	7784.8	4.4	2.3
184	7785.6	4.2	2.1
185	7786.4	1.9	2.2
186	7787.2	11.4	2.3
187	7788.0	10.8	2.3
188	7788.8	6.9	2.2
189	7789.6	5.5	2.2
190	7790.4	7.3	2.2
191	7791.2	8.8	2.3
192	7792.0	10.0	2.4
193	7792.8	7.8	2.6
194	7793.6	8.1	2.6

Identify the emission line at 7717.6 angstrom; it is [O II]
